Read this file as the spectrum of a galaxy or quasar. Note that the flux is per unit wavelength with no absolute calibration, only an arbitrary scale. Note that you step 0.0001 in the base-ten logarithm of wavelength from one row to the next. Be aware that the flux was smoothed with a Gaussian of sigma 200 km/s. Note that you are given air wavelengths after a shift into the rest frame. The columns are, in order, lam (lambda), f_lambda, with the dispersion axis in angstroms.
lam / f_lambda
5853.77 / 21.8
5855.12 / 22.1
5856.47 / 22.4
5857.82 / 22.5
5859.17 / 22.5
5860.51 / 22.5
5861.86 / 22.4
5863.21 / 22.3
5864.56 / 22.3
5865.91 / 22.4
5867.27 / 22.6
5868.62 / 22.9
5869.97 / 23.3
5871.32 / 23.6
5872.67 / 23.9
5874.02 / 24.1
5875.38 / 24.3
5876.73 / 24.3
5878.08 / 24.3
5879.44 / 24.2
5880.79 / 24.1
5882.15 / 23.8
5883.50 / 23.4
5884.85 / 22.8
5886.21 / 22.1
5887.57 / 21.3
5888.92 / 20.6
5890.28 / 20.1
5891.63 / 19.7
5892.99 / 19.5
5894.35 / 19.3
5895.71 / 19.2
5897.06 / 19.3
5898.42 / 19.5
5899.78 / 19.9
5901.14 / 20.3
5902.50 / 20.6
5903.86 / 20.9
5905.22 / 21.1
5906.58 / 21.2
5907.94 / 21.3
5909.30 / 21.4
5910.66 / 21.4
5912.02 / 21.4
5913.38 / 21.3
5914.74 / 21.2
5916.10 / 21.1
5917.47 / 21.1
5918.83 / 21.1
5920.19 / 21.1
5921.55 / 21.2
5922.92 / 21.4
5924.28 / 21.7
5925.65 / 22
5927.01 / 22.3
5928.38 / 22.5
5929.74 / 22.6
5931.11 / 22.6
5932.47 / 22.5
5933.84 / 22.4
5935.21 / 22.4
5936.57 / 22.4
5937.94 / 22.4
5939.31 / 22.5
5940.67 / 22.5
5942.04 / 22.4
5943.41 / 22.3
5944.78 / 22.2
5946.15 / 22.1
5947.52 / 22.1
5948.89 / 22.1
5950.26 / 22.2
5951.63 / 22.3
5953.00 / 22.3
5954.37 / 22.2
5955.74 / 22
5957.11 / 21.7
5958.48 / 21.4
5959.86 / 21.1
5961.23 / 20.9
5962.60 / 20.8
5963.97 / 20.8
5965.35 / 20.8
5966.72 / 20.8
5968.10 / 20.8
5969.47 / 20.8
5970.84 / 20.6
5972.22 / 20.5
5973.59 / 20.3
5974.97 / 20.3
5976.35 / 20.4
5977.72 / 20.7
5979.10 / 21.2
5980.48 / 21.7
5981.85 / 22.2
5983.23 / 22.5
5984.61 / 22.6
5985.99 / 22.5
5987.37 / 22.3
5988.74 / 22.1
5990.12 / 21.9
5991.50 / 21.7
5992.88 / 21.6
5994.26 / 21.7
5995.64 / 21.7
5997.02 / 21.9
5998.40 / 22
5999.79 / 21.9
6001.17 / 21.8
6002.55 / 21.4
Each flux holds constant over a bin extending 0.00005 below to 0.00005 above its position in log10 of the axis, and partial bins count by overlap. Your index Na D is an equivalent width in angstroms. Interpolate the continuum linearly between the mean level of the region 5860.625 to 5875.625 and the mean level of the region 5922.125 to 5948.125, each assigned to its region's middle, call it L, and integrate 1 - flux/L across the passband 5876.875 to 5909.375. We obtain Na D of 2.1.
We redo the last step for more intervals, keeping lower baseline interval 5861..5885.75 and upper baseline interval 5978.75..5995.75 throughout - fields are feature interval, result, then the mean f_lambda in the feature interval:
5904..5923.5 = 1.4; 21.2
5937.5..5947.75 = 0.1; 22.3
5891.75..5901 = 1.4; 19.5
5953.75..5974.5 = 1.2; 21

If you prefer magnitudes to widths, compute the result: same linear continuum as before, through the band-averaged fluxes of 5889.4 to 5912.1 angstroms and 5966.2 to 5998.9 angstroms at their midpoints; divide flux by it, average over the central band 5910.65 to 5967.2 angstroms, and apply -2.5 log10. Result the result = -0.05 mag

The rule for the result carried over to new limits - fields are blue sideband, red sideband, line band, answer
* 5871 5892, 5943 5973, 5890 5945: 0.05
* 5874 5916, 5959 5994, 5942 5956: -0.04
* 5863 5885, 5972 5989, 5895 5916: 0.11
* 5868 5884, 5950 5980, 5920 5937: 0.01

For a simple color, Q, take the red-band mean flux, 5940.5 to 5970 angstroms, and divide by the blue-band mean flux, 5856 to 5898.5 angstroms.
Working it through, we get 1.0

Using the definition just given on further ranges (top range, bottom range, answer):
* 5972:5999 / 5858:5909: 0.98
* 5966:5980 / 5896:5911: 1.00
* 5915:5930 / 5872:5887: 0.91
